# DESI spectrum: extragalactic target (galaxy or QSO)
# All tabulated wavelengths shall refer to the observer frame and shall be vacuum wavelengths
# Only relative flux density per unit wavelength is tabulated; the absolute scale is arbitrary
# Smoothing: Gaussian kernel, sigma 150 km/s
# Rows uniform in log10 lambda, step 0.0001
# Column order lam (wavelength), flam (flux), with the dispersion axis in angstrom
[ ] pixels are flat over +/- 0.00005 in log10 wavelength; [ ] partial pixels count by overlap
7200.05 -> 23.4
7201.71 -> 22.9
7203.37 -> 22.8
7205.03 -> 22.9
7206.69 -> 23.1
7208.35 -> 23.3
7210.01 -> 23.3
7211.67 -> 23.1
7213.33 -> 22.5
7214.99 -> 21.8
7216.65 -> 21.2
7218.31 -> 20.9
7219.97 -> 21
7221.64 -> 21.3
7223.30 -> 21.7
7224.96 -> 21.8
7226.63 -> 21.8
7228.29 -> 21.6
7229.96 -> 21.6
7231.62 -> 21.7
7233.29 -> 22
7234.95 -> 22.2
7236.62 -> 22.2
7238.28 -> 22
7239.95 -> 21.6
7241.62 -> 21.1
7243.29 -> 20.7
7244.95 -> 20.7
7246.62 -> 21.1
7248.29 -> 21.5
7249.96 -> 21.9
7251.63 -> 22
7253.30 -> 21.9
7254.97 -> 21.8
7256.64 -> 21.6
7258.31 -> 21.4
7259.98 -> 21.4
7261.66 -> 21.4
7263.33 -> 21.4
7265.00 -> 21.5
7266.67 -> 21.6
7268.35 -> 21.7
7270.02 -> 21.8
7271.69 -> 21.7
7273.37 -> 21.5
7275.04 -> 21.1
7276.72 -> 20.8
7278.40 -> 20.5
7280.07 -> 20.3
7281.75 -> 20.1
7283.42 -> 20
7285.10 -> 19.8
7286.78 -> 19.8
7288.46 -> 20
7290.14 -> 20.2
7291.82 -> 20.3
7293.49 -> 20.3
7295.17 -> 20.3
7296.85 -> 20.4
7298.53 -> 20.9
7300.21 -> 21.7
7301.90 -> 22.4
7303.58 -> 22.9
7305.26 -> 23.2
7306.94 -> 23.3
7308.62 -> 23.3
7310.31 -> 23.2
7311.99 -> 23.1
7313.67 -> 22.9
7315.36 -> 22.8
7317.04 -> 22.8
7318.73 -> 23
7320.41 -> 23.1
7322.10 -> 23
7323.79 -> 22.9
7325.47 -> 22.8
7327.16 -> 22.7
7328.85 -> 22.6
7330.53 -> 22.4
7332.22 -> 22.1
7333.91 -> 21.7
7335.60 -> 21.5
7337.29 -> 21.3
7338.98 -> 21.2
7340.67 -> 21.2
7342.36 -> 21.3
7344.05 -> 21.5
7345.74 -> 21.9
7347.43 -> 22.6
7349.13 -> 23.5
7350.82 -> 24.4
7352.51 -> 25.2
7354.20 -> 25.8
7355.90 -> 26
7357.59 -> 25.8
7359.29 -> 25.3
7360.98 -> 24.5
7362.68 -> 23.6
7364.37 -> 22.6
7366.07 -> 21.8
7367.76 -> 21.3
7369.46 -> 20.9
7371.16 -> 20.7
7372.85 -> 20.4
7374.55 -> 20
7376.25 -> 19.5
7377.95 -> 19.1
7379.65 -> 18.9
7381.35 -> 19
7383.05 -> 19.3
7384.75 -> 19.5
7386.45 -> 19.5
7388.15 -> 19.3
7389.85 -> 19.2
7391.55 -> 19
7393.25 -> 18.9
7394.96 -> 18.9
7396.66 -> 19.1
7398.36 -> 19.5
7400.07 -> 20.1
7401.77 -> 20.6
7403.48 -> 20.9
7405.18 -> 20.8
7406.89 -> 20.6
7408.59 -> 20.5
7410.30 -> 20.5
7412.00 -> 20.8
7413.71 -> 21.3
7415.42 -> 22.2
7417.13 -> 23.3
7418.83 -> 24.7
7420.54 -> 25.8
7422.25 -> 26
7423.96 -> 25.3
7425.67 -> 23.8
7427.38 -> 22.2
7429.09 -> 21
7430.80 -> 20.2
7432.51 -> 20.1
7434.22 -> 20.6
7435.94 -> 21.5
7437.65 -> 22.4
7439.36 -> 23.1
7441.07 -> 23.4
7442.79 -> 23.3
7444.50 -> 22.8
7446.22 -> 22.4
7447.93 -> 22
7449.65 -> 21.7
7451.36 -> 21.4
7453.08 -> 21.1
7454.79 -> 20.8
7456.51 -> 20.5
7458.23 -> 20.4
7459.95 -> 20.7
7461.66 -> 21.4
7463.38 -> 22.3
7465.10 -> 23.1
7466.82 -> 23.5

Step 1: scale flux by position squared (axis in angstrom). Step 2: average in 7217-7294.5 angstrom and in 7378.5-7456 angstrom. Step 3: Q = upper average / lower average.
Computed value 1.0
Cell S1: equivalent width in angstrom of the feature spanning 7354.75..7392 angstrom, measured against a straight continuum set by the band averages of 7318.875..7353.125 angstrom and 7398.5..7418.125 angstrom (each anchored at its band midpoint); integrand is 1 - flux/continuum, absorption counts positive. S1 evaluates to 0.9 angstrom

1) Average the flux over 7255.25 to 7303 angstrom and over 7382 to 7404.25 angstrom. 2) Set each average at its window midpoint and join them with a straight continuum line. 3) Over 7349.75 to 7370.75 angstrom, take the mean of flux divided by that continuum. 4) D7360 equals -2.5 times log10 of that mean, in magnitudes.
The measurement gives -0.196 mag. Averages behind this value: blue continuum 20.9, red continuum 19.5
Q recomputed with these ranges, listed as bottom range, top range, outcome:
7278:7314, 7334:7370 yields 1.10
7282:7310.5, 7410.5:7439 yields 1.10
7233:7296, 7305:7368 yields 1.11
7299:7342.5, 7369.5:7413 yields 0.90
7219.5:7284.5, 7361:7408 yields 0.98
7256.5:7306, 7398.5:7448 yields 1.09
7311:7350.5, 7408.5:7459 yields 1.02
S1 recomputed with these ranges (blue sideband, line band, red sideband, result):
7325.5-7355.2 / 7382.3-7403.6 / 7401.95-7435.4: 2.65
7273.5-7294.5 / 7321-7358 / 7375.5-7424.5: -4.21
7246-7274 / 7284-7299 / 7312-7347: 1.16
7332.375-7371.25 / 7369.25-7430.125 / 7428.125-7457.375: 3.71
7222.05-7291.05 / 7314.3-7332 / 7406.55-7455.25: -0.92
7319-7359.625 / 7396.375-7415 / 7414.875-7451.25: 1.87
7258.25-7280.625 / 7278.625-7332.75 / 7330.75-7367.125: 0.73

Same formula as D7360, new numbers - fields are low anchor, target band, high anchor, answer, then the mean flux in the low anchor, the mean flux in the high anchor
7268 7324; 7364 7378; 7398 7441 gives 0.06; 21.6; 22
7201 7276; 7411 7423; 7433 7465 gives -0.08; 21.8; 21.8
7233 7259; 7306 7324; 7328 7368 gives -0.02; 21.6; 23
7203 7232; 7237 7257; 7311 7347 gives 0.03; 22.1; 22.3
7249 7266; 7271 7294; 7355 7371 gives 0.08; 21.6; 23.4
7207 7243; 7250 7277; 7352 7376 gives 0.03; 21.9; 23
